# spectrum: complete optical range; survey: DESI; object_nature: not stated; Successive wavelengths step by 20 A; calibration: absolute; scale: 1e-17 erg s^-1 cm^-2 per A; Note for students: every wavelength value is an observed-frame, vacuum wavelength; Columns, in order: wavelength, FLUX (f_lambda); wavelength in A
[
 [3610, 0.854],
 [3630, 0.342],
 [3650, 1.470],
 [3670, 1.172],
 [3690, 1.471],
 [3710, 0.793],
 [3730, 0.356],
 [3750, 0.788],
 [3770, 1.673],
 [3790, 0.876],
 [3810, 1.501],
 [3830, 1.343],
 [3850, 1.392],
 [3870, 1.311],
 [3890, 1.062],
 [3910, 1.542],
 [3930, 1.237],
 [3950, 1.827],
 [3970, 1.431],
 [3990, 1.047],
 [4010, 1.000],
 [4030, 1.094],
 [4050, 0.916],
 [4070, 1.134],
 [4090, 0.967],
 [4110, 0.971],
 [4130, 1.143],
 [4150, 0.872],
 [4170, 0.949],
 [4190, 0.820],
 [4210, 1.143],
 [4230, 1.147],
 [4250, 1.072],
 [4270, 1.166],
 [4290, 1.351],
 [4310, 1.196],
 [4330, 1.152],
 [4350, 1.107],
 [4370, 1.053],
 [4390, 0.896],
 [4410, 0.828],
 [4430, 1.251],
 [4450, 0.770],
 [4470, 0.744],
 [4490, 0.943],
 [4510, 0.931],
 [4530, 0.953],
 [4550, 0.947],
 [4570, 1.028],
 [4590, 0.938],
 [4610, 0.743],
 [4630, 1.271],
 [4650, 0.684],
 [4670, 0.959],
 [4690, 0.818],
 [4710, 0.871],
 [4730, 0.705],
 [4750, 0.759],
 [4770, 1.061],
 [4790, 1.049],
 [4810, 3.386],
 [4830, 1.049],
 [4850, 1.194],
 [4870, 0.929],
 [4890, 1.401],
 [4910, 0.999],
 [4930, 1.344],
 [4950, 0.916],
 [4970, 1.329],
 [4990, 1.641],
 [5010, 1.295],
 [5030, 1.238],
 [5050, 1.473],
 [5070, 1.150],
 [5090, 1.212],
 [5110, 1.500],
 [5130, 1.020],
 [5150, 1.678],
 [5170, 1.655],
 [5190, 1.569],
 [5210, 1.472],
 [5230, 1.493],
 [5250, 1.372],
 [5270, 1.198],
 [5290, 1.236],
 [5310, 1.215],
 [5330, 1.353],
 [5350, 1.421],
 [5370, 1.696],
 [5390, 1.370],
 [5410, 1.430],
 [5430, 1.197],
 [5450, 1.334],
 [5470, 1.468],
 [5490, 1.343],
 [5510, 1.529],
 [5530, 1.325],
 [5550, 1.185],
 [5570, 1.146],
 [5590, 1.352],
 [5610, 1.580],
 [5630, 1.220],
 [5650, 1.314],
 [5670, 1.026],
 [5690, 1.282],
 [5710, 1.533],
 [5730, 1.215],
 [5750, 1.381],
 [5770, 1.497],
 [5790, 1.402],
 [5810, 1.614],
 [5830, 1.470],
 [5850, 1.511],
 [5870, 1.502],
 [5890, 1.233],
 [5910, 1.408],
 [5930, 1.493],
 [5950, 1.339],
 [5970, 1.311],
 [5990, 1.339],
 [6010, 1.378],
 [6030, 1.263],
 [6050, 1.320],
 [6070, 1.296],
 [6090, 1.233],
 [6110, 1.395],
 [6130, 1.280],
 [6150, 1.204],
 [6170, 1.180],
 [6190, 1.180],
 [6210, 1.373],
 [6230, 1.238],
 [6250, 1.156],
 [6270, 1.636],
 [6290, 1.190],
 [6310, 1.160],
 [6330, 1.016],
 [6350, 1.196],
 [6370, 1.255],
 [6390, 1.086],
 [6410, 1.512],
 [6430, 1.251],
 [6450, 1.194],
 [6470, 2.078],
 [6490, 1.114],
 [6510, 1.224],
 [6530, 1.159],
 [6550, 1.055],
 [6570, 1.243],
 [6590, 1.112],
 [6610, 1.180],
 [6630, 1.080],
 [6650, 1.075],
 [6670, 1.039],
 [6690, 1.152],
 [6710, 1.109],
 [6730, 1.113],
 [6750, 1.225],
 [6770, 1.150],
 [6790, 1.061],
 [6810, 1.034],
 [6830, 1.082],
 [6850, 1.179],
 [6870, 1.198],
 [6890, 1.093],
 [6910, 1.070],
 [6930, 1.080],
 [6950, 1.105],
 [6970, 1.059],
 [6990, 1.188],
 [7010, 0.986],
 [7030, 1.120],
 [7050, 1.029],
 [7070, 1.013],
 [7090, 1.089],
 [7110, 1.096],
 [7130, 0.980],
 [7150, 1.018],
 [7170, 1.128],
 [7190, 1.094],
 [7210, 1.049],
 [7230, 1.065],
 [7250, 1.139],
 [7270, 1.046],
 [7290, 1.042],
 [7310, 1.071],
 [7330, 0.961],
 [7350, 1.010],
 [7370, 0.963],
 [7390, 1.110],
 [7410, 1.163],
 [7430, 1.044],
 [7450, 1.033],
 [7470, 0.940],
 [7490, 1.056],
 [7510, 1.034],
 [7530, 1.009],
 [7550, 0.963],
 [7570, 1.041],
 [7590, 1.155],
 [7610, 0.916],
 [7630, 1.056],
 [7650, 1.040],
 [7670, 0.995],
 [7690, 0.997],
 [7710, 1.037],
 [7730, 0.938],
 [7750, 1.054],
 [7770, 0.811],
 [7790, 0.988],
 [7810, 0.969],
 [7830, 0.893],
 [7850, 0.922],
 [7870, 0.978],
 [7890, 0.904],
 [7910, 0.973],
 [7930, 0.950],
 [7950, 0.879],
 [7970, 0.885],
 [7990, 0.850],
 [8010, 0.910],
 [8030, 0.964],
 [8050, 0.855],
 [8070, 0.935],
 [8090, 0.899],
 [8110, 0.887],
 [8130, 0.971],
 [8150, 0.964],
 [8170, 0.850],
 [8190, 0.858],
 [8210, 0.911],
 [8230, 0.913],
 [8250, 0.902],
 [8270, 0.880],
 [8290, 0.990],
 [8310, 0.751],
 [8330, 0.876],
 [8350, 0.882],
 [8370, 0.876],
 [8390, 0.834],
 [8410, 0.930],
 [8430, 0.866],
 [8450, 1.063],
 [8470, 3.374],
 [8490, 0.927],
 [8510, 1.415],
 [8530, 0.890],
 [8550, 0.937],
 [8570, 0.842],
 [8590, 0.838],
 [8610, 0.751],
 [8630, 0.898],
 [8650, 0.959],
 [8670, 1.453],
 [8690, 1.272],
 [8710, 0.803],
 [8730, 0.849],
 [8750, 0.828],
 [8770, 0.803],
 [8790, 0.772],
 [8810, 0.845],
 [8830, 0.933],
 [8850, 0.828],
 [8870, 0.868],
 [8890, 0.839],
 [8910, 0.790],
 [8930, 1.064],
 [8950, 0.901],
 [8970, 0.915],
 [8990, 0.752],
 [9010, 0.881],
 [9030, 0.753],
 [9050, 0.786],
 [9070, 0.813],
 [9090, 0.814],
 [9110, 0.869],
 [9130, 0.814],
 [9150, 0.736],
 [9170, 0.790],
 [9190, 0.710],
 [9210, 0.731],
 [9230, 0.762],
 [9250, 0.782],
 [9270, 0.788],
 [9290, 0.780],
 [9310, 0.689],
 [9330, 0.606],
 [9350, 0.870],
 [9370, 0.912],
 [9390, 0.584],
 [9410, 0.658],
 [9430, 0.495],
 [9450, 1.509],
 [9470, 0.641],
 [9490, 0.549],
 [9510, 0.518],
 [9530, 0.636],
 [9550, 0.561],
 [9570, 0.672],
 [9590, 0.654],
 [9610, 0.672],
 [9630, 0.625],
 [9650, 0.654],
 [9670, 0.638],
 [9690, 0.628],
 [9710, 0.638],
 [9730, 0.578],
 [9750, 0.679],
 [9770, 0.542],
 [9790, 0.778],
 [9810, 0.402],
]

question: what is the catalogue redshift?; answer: 0.291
